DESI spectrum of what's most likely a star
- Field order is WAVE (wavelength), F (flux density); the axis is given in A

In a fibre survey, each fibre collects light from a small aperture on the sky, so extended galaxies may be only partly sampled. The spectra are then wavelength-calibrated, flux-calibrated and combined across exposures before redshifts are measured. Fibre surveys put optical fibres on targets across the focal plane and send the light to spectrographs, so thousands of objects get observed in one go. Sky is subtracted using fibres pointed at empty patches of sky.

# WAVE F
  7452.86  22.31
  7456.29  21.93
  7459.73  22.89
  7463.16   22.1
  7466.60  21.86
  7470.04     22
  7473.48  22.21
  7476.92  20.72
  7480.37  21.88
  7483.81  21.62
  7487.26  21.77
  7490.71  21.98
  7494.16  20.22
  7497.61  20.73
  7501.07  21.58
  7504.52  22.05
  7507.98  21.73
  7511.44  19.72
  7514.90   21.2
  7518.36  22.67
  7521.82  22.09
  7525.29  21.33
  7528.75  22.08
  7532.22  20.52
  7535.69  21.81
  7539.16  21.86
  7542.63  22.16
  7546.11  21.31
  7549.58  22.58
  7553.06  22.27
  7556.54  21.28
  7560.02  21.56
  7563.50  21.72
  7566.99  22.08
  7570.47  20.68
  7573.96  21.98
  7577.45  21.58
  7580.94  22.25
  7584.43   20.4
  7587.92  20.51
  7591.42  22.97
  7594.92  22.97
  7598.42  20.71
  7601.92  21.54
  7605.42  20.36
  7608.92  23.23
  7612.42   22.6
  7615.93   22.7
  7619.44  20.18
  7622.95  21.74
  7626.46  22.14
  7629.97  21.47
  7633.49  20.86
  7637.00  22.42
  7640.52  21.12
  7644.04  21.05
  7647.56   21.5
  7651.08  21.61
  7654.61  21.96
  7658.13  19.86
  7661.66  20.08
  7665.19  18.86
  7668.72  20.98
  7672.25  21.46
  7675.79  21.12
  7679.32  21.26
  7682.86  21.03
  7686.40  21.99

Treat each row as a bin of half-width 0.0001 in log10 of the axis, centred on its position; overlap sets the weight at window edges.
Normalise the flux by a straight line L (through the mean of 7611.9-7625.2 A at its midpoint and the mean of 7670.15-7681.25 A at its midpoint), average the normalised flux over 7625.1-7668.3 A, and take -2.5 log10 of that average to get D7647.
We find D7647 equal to 0.023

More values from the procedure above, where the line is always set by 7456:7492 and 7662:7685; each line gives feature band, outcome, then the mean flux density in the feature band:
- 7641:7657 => -0.027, 21.4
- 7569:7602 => -0.015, 21.6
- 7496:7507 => 0.014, 21.5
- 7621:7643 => -0.030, 21.6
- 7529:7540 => 0.005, 21.4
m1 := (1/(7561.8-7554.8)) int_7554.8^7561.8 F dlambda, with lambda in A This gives 21.4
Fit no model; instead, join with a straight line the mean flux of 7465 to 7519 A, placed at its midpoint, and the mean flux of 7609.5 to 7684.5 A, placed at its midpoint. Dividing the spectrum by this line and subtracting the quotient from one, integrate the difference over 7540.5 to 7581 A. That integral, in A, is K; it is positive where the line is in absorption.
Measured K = -0.7 A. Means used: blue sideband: 21.5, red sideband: 21.3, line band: 21.8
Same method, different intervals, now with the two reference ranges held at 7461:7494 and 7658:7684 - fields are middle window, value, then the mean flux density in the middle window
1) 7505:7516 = 0.3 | 21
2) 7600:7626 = -1.0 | 21.8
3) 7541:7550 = -0.2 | 21.9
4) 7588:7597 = -0.6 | 22.4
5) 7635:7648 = -0.5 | 21.5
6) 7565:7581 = -0.4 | 21.7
